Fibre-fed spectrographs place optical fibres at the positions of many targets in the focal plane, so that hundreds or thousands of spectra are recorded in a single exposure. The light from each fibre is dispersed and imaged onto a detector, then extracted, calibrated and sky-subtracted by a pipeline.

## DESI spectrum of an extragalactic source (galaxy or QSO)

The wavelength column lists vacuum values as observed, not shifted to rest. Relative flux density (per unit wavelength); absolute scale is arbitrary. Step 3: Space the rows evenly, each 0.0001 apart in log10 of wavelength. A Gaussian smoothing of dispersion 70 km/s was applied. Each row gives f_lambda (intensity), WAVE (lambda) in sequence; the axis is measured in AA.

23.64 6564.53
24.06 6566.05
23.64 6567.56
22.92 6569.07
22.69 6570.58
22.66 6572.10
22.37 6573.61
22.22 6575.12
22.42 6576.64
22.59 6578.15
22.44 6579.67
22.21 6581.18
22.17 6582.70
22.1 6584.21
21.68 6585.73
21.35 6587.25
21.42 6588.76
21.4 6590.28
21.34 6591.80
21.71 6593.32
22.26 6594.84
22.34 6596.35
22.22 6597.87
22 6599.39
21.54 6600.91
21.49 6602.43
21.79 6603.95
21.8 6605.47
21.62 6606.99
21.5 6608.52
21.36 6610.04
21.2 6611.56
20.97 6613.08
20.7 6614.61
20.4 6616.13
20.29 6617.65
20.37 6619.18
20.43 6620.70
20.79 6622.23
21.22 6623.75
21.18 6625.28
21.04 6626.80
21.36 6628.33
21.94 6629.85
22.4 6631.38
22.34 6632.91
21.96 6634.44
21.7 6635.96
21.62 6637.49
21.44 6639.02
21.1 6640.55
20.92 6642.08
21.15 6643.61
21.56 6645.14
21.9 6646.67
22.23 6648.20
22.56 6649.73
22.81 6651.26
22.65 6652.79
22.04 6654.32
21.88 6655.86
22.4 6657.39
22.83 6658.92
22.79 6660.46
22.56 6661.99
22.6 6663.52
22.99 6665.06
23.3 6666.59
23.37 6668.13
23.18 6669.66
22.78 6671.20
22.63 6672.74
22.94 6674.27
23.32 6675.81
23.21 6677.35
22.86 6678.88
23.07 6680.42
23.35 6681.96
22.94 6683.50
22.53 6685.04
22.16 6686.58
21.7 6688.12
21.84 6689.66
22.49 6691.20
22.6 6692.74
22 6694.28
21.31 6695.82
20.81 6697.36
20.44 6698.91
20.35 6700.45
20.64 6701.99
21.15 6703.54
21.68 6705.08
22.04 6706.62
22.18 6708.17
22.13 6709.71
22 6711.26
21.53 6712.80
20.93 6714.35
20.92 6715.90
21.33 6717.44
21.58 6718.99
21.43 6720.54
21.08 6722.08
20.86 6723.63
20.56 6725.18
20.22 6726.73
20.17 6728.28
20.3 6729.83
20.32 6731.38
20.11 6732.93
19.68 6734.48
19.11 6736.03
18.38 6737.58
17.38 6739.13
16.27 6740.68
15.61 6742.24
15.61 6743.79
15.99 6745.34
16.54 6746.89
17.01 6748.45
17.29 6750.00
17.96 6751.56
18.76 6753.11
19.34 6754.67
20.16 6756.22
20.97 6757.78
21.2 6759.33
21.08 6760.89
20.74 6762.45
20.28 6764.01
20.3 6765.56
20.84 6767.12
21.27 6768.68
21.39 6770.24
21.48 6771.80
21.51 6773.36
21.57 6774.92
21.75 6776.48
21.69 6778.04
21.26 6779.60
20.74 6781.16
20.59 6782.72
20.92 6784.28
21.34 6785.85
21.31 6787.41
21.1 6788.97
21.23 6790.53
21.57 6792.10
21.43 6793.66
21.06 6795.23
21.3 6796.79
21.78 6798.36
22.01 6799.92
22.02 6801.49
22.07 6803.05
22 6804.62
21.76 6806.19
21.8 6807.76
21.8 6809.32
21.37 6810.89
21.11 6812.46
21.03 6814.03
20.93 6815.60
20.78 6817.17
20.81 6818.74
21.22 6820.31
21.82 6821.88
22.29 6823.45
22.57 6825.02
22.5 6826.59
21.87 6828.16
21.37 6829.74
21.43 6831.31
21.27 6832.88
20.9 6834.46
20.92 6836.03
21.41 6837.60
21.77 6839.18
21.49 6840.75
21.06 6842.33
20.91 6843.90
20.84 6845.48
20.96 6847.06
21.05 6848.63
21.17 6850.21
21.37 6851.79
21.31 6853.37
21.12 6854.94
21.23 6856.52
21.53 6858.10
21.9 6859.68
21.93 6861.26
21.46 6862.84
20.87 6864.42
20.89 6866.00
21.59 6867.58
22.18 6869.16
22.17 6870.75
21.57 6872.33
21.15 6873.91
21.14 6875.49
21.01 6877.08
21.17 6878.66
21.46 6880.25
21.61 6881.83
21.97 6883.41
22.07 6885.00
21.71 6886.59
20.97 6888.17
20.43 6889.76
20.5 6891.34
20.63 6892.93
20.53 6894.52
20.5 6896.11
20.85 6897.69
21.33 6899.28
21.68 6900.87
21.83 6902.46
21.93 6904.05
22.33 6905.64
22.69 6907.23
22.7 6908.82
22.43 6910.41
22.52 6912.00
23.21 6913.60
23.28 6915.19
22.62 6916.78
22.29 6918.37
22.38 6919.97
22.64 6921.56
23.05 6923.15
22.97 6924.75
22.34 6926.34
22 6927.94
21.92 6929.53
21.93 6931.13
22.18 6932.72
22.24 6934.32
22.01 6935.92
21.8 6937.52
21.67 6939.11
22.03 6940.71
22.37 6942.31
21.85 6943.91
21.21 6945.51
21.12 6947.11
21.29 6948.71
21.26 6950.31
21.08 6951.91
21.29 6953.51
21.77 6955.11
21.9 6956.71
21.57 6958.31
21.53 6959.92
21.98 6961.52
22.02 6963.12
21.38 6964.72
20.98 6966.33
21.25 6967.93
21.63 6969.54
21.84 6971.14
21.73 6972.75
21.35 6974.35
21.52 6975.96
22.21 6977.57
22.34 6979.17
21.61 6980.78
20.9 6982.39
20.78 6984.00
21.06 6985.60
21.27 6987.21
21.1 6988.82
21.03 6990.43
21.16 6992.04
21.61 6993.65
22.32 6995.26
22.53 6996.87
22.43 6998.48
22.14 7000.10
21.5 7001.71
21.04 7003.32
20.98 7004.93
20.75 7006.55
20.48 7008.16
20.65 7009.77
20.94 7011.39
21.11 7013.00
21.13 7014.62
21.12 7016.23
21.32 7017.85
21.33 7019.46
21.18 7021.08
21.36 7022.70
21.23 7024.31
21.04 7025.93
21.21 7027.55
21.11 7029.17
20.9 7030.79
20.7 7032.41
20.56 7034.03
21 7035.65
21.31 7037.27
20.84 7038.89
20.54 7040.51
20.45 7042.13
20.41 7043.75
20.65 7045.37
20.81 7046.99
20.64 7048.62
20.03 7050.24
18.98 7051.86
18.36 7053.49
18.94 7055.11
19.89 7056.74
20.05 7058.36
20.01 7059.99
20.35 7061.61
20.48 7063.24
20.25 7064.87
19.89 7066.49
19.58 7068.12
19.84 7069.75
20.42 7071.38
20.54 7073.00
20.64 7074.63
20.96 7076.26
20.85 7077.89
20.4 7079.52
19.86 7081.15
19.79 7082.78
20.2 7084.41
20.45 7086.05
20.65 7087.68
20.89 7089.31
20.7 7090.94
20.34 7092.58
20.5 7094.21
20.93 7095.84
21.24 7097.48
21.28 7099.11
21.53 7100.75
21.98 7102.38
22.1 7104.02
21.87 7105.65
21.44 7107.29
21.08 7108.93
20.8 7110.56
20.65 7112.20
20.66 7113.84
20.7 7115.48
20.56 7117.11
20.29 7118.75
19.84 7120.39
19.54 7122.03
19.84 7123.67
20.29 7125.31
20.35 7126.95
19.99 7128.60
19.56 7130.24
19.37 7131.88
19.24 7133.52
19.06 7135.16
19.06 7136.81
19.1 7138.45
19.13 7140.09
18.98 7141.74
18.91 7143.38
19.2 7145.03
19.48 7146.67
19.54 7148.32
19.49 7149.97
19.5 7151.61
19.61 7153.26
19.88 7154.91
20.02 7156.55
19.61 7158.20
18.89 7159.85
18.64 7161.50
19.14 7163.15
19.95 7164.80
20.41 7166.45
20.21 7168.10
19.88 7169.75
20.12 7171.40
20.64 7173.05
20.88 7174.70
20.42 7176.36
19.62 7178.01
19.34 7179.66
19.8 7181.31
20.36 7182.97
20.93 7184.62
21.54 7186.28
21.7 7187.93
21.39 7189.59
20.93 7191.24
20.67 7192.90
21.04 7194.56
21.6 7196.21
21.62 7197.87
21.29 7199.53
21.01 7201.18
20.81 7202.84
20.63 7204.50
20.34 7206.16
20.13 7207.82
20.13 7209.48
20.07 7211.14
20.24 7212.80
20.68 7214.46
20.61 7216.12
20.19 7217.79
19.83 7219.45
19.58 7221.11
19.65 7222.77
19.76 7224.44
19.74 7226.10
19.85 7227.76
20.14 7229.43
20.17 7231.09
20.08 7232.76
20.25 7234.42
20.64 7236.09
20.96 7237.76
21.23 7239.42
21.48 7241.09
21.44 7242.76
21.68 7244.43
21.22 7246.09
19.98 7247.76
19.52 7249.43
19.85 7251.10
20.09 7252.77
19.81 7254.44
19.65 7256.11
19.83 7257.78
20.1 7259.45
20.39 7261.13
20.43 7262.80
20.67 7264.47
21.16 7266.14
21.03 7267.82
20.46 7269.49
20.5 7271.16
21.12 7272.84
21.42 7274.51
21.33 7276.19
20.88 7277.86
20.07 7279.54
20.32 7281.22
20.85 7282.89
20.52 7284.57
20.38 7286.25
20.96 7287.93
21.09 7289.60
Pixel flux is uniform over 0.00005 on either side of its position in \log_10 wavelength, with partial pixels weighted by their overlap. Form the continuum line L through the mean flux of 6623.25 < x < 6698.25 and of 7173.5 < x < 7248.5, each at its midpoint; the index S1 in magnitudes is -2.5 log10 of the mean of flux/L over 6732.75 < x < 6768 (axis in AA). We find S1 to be 0.17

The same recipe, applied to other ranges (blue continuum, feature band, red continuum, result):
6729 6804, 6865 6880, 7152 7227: -0.07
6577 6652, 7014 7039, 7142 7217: -0.03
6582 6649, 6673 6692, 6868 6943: -0.06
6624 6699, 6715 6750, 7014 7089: 0.15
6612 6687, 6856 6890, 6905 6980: 0.03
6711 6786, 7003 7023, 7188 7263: -0.04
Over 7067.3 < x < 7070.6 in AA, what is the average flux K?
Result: 19.7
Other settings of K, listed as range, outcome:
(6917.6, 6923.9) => 22.6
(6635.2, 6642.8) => 21.4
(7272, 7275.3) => 21.3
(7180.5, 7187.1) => 20.6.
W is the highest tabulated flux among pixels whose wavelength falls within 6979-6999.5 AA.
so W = 22.53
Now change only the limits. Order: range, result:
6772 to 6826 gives 22.57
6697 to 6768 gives 22.18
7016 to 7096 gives 21.36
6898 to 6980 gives 23.28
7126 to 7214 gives 21.7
